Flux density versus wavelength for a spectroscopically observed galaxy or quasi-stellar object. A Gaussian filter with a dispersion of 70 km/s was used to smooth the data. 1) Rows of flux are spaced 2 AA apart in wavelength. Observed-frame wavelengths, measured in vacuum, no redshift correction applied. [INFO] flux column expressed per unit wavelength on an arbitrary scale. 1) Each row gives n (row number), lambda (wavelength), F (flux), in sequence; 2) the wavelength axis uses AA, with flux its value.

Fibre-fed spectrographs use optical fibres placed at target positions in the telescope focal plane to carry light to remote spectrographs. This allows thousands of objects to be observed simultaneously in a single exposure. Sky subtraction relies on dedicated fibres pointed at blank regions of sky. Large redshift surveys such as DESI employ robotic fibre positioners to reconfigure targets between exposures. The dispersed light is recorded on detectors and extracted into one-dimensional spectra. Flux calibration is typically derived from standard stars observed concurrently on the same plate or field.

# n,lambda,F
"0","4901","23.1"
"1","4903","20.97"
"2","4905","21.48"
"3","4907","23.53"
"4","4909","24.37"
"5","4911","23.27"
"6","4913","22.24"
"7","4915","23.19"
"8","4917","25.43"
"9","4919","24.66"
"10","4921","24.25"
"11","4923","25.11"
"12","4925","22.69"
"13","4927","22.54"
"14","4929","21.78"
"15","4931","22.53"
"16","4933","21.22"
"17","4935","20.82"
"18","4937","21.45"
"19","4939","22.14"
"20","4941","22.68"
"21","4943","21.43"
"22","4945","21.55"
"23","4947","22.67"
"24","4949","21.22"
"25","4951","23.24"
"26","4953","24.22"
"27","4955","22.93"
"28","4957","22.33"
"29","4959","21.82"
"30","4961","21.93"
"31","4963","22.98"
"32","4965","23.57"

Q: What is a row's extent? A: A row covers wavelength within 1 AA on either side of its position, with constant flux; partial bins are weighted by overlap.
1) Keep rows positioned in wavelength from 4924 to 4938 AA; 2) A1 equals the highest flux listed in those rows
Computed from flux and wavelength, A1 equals 22.69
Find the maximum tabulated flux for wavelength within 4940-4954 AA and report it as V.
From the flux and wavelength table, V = 24.22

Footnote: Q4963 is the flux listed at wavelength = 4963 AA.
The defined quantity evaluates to 22.98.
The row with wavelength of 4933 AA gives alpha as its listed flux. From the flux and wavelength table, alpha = 21.22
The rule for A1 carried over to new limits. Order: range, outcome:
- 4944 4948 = 22.67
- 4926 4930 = 22.54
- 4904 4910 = 24.37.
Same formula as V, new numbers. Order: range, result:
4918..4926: 25.11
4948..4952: 23.24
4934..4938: 21.45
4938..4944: 22.68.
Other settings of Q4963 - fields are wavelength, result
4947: 22.67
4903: 20.97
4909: 24.37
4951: 23.24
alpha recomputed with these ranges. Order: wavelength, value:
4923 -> 25.11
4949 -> 21.22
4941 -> 22.68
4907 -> 23.53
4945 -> 21.55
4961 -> 21.93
